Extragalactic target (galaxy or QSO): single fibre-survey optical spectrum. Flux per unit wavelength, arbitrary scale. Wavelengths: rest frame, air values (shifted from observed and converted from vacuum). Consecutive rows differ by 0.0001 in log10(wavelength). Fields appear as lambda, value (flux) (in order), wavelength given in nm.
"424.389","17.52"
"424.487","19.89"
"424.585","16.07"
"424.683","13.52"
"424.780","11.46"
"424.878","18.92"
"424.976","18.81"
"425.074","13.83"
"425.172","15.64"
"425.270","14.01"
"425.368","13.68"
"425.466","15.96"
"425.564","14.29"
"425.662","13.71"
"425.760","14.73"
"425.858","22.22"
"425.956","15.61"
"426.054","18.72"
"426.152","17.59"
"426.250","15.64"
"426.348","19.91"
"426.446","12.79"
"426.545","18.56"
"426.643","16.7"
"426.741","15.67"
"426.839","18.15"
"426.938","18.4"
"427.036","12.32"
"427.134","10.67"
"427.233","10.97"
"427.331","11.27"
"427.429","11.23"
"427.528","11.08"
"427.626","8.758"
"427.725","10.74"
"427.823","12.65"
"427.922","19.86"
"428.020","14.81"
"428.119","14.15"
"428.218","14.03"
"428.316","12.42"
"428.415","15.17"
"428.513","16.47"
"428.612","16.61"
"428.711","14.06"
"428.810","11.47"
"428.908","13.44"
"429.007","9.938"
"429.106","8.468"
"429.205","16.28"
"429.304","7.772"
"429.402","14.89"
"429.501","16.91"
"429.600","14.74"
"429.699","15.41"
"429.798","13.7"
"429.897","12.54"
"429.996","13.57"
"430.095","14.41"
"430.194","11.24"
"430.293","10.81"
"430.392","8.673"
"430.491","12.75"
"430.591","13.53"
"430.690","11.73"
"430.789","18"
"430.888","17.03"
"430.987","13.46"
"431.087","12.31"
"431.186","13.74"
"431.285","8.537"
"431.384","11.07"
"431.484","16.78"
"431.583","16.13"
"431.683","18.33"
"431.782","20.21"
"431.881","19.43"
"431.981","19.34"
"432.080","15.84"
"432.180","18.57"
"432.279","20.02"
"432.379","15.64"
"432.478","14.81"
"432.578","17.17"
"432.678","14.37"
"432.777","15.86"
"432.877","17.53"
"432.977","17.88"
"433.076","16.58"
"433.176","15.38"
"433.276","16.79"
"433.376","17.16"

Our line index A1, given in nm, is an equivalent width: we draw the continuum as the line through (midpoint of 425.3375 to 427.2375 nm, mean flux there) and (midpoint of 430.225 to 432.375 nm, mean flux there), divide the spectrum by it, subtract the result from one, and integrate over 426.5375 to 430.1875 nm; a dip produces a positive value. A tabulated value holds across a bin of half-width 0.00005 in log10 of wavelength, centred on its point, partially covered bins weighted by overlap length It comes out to 0.45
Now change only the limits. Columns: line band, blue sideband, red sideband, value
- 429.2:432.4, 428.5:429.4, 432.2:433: 0.03 nm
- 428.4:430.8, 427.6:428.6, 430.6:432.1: 0.25 nm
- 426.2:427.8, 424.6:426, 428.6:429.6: 0.05 nm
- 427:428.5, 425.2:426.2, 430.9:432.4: 0.30 nm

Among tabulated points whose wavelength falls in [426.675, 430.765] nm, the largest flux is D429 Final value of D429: 19.86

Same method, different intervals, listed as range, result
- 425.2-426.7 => 22.22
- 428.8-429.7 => 16.91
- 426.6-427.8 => 18.4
